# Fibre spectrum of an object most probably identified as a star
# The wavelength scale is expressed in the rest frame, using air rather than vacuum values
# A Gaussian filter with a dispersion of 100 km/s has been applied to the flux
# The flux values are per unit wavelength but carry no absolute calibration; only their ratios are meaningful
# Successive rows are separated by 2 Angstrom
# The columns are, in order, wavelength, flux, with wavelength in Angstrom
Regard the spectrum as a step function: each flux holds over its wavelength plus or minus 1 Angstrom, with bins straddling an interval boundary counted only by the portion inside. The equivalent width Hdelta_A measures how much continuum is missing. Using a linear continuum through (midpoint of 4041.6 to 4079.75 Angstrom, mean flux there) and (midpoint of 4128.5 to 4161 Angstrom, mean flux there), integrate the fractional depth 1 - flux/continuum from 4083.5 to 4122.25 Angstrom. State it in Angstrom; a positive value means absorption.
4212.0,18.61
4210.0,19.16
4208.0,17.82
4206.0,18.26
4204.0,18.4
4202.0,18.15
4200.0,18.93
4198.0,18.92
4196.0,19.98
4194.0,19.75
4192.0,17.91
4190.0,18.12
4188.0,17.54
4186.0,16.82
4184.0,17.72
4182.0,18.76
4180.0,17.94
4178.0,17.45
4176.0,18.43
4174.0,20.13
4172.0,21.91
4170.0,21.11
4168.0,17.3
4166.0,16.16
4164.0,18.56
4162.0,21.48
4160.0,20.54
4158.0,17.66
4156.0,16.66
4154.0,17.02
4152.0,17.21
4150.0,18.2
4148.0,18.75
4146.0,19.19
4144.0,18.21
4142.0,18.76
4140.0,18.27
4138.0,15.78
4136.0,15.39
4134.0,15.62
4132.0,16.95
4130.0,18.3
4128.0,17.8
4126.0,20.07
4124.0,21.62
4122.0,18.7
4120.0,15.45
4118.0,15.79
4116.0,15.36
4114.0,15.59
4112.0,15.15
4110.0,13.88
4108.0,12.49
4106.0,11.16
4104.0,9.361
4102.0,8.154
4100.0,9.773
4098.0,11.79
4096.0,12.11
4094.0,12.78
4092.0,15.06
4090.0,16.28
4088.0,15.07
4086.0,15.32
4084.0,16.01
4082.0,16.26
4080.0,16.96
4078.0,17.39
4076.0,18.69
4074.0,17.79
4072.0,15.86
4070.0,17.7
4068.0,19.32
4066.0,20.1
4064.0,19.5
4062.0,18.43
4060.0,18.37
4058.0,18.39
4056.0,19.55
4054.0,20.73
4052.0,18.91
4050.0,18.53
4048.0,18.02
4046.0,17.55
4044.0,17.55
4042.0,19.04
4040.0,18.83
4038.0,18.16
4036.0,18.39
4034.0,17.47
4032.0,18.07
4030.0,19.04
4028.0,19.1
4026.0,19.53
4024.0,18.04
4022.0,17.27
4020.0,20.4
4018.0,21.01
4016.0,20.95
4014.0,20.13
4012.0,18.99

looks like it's 9.5 Angstrom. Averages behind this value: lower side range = 18.5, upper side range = 17.7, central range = 13.6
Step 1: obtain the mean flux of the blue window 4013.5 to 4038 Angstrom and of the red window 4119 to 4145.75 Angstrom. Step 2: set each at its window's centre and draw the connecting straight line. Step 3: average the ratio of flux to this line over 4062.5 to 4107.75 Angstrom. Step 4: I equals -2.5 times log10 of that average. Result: 0.21 mag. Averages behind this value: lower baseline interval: 19.1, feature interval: 15.1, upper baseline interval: 17.8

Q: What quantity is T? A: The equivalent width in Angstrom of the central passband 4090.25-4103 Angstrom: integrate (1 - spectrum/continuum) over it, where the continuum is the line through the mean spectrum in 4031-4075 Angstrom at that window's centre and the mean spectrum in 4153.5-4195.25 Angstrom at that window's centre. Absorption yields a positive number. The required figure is 4.6 Angstrom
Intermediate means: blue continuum 18.5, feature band 11.9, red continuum 18.5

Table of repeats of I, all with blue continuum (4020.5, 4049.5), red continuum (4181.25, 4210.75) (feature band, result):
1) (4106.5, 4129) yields 0.12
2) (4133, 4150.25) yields 0.05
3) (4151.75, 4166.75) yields 0.01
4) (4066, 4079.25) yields 0.02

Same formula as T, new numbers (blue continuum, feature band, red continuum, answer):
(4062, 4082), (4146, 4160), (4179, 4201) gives 0.3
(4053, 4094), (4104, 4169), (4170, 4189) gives 4.2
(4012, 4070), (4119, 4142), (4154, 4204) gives 1.3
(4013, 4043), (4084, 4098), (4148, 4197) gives 3.3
